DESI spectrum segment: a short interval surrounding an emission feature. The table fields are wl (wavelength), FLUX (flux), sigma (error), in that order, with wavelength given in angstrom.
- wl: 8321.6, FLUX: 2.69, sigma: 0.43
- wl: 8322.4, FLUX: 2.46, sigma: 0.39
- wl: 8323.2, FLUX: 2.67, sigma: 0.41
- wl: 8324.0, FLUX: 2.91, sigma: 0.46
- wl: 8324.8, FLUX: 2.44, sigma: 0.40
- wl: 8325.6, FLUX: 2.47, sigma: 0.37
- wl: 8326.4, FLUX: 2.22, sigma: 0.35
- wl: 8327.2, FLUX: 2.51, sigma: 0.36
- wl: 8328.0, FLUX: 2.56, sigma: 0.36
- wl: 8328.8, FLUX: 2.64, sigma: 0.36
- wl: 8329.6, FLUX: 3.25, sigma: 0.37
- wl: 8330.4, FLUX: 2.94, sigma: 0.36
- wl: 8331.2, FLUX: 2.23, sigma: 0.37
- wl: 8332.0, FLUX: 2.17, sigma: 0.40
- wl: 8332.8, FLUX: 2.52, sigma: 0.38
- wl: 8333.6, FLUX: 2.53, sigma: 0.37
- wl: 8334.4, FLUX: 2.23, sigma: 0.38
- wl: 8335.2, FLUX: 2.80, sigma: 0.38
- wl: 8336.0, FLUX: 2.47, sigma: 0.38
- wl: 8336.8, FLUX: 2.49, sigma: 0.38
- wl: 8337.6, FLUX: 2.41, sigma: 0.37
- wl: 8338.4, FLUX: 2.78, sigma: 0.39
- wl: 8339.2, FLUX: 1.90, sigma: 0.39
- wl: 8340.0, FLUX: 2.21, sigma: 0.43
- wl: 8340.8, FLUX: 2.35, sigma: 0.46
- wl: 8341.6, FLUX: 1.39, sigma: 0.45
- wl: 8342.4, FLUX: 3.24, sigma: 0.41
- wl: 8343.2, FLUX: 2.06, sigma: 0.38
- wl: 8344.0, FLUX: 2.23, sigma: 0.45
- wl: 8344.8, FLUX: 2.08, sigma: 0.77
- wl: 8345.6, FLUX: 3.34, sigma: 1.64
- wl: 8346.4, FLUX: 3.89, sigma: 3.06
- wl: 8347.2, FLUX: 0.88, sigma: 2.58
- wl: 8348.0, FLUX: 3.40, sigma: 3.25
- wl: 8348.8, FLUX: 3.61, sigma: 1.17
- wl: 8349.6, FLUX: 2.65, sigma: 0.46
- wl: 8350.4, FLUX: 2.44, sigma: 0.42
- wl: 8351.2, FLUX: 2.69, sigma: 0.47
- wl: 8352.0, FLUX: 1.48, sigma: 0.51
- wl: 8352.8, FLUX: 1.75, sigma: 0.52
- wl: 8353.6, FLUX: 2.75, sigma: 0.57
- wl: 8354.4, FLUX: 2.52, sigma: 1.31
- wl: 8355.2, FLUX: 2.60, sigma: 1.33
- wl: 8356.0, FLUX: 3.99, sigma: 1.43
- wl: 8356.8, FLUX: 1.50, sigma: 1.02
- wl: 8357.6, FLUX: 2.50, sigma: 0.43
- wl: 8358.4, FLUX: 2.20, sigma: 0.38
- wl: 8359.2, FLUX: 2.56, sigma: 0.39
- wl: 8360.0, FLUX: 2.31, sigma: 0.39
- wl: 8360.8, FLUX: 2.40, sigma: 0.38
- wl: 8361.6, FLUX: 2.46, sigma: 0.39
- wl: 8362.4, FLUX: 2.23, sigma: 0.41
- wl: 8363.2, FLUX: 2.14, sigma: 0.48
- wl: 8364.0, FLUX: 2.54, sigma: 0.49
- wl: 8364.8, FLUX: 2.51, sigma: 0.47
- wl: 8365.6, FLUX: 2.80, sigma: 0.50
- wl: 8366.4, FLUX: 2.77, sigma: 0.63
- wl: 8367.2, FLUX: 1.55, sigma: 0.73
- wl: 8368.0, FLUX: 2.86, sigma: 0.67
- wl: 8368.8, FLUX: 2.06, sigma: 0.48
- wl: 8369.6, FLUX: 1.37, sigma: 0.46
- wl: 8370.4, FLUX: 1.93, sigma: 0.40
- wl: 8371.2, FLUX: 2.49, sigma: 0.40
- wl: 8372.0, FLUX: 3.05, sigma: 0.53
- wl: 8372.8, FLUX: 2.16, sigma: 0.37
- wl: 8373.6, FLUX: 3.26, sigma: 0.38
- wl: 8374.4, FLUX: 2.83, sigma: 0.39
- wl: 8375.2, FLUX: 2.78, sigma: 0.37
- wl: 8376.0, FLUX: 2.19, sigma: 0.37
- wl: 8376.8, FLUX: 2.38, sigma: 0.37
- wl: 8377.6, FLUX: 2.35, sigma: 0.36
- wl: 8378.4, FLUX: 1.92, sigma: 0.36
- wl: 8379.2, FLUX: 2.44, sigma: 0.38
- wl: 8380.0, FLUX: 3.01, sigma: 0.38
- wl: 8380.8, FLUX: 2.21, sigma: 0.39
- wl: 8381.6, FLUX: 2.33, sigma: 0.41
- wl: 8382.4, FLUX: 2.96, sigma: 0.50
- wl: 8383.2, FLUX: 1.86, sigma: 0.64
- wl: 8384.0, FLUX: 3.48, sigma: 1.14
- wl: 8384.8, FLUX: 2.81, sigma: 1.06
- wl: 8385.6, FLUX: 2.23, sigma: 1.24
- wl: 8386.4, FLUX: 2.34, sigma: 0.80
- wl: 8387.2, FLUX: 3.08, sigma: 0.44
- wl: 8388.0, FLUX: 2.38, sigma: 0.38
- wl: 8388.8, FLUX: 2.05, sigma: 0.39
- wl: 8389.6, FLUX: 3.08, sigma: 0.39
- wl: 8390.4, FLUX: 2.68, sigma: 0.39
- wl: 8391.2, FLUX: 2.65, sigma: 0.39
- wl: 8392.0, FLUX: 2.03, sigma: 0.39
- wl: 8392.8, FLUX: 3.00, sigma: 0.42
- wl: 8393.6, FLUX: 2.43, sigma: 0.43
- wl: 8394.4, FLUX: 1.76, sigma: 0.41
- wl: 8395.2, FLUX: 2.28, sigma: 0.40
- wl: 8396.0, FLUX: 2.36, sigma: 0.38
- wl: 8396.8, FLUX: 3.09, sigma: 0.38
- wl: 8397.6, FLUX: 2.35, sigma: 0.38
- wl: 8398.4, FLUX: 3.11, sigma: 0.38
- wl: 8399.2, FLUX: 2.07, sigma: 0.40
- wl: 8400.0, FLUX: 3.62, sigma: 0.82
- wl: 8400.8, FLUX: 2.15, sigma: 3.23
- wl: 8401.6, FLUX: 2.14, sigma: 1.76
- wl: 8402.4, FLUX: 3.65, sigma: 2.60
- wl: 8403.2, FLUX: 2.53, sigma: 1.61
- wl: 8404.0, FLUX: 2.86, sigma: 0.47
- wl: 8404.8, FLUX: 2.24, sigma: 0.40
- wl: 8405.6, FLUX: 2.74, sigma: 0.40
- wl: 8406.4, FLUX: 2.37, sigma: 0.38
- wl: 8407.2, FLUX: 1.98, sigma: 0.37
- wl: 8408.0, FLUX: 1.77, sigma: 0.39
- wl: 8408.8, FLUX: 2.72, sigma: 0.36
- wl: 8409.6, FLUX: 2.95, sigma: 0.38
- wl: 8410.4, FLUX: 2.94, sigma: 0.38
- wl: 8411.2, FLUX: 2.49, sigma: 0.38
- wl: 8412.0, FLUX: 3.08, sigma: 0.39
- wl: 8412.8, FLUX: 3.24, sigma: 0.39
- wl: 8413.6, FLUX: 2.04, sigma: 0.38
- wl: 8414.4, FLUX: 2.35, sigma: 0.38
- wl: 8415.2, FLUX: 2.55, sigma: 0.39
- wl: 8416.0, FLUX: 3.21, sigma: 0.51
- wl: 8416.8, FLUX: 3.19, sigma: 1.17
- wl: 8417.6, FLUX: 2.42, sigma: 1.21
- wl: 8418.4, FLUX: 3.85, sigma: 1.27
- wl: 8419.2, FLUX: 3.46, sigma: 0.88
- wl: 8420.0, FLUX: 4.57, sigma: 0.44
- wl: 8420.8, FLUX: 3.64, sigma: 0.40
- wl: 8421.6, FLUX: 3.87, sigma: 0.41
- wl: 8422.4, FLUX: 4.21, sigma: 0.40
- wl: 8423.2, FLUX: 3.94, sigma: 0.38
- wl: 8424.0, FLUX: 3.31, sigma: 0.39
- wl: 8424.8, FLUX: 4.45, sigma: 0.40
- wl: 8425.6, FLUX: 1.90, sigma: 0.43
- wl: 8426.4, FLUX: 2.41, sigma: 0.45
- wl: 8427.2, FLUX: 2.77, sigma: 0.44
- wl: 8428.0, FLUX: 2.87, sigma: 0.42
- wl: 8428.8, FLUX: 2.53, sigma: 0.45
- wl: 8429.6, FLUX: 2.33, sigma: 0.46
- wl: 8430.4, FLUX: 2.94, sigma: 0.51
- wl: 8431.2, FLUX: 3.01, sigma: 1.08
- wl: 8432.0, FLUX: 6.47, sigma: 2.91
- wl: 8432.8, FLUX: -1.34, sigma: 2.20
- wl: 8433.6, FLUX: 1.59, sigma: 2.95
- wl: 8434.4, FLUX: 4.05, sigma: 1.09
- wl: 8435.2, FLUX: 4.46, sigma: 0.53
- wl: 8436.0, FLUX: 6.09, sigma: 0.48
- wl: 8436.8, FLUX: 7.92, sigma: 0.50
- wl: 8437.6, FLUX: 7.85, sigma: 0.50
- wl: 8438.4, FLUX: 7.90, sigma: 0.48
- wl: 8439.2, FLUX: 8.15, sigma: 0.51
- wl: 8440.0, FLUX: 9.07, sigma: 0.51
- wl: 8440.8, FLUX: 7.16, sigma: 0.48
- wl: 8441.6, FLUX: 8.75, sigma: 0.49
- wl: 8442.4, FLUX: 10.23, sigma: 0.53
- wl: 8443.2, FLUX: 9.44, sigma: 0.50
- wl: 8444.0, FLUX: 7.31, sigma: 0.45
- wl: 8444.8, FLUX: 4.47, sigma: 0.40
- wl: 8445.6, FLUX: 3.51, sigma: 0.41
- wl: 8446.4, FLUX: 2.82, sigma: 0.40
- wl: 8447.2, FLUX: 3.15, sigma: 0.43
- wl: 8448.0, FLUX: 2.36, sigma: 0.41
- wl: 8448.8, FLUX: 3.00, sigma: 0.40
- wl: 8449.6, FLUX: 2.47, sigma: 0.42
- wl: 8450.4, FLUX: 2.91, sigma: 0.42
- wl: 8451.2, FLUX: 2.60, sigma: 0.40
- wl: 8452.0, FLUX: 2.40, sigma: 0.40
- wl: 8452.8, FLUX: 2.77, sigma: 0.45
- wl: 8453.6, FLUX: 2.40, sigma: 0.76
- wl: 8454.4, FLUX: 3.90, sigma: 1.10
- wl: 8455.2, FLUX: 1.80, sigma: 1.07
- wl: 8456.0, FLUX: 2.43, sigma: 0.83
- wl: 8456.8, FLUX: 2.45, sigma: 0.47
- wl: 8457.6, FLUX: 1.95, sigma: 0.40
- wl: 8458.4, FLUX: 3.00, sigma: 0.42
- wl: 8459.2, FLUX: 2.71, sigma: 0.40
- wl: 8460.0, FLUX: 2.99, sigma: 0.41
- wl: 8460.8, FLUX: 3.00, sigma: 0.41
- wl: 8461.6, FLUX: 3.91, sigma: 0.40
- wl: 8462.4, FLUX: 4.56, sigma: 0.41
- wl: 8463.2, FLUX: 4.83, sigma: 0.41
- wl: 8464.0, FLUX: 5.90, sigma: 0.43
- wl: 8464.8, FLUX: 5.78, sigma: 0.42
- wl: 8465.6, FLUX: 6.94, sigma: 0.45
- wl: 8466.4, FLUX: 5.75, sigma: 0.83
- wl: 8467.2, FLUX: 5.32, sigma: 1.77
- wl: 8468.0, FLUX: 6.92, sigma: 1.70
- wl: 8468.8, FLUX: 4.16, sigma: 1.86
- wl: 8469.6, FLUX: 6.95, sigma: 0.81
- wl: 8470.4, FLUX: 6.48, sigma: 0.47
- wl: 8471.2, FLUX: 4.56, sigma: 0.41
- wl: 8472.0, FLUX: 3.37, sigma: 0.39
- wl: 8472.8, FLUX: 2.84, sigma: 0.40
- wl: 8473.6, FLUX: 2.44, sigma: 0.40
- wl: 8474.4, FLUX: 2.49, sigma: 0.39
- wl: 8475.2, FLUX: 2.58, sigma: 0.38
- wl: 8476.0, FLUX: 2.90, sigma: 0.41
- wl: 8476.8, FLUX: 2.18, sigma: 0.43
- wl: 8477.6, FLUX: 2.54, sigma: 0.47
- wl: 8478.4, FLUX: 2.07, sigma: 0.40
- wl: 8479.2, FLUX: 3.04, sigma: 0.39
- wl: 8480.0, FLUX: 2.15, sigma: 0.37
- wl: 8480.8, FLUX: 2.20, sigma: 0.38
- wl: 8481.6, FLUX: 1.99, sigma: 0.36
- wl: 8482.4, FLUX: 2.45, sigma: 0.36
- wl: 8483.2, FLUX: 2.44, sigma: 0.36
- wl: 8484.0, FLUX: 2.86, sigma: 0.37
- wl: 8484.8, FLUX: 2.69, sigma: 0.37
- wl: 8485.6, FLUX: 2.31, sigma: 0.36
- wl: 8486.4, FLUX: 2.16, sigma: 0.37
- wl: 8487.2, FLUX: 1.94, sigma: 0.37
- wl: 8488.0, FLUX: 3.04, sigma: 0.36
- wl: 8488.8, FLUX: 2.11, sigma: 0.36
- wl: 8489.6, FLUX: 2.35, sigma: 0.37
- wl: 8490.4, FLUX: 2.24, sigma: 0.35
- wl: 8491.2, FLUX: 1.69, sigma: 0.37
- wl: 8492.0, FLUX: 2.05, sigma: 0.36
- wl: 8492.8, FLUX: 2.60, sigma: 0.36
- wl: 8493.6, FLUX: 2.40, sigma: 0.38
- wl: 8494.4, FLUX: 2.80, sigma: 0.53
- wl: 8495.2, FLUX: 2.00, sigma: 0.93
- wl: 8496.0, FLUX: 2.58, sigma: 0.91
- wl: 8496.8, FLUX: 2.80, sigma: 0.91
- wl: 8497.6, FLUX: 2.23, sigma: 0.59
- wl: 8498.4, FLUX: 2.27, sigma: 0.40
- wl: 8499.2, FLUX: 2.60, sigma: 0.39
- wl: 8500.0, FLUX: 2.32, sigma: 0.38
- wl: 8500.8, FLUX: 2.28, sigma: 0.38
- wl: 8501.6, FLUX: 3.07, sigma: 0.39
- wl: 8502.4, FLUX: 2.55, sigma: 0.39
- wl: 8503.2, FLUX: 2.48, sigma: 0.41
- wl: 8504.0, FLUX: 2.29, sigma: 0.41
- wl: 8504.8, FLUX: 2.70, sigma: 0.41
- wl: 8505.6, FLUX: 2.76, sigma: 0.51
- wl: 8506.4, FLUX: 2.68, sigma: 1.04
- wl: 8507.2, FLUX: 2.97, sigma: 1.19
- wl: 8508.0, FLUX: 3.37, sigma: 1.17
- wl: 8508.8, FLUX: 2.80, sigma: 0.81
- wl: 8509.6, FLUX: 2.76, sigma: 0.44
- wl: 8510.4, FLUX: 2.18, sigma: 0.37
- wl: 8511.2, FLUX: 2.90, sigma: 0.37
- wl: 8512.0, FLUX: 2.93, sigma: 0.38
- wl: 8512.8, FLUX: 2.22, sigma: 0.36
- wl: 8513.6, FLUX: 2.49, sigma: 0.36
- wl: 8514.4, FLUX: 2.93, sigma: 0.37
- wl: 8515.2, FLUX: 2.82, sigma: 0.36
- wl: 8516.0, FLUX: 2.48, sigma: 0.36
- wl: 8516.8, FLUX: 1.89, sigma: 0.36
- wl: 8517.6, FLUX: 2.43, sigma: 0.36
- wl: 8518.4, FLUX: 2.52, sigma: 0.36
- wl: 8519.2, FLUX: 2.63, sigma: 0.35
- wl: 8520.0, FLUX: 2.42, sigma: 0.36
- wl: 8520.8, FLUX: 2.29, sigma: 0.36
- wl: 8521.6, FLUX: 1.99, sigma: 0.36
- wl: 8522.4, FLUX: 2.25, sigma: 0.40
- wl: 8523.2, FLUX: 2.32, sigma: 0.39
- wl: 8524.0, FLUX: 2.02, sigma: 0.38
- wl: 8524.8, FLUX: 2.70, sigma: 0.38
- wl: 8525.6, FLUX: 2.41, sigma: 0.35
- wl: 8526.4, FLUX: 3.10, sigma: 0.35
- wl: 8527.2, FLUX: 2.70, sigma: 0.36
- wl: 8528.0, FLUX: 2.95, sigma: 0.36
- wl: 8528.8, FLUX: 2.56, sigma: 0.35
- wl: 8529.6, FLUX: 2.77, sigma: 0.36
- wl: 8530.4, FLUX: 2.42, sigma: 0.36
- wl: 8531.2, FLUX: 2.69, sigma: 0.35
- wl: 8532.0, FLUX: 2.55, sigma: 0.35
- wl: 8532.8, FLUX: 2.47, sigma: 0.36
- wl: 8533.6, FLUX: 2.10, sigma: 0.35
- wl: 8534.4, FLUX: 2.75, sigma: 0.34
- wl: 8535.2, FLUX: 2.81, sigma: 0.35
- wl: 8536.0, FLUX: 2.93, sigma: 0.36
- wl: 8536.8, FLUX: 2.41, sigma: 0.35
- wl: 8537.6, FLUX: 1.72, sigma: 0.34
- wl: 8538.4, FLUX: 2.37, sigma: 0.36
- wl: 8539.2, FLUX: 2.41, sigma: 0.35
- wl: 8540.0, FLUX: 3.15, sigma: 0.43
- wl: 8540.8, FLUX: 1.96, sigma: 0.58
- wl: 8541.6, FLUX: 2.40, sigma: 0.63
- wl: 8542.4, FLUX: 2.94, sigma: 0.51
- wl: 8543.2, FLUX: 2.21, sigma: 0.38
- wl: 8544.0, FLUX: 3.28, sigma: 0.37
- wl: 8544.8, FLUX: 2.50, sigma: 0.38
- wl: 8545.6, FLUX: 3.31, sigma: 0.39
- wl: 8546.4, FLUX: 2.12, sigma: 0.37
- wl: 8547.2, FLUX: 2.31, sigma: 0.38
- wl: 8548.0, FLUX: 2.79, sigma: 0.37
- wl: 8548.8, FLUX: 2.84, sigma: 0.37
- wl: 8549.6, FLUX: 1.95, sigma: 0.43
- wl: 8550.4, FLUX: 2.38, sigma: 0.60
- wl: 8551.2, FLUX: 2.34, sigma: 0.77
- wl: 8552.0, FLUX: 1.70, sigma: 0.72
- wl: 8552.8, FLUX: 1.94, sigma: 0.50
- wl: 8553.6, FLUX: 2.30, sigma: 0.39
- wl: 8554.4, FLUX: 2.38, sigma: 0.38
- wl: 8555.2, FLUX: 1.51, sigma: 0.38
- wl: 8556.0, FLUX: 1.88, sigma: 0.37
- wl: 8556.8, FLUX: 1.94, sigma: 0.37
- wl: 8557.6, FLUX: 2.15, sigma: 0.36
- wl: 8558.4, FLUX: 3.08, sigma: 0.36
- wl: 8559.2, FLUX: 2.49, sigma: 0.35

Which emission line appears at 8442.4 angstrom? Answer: H-alpha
